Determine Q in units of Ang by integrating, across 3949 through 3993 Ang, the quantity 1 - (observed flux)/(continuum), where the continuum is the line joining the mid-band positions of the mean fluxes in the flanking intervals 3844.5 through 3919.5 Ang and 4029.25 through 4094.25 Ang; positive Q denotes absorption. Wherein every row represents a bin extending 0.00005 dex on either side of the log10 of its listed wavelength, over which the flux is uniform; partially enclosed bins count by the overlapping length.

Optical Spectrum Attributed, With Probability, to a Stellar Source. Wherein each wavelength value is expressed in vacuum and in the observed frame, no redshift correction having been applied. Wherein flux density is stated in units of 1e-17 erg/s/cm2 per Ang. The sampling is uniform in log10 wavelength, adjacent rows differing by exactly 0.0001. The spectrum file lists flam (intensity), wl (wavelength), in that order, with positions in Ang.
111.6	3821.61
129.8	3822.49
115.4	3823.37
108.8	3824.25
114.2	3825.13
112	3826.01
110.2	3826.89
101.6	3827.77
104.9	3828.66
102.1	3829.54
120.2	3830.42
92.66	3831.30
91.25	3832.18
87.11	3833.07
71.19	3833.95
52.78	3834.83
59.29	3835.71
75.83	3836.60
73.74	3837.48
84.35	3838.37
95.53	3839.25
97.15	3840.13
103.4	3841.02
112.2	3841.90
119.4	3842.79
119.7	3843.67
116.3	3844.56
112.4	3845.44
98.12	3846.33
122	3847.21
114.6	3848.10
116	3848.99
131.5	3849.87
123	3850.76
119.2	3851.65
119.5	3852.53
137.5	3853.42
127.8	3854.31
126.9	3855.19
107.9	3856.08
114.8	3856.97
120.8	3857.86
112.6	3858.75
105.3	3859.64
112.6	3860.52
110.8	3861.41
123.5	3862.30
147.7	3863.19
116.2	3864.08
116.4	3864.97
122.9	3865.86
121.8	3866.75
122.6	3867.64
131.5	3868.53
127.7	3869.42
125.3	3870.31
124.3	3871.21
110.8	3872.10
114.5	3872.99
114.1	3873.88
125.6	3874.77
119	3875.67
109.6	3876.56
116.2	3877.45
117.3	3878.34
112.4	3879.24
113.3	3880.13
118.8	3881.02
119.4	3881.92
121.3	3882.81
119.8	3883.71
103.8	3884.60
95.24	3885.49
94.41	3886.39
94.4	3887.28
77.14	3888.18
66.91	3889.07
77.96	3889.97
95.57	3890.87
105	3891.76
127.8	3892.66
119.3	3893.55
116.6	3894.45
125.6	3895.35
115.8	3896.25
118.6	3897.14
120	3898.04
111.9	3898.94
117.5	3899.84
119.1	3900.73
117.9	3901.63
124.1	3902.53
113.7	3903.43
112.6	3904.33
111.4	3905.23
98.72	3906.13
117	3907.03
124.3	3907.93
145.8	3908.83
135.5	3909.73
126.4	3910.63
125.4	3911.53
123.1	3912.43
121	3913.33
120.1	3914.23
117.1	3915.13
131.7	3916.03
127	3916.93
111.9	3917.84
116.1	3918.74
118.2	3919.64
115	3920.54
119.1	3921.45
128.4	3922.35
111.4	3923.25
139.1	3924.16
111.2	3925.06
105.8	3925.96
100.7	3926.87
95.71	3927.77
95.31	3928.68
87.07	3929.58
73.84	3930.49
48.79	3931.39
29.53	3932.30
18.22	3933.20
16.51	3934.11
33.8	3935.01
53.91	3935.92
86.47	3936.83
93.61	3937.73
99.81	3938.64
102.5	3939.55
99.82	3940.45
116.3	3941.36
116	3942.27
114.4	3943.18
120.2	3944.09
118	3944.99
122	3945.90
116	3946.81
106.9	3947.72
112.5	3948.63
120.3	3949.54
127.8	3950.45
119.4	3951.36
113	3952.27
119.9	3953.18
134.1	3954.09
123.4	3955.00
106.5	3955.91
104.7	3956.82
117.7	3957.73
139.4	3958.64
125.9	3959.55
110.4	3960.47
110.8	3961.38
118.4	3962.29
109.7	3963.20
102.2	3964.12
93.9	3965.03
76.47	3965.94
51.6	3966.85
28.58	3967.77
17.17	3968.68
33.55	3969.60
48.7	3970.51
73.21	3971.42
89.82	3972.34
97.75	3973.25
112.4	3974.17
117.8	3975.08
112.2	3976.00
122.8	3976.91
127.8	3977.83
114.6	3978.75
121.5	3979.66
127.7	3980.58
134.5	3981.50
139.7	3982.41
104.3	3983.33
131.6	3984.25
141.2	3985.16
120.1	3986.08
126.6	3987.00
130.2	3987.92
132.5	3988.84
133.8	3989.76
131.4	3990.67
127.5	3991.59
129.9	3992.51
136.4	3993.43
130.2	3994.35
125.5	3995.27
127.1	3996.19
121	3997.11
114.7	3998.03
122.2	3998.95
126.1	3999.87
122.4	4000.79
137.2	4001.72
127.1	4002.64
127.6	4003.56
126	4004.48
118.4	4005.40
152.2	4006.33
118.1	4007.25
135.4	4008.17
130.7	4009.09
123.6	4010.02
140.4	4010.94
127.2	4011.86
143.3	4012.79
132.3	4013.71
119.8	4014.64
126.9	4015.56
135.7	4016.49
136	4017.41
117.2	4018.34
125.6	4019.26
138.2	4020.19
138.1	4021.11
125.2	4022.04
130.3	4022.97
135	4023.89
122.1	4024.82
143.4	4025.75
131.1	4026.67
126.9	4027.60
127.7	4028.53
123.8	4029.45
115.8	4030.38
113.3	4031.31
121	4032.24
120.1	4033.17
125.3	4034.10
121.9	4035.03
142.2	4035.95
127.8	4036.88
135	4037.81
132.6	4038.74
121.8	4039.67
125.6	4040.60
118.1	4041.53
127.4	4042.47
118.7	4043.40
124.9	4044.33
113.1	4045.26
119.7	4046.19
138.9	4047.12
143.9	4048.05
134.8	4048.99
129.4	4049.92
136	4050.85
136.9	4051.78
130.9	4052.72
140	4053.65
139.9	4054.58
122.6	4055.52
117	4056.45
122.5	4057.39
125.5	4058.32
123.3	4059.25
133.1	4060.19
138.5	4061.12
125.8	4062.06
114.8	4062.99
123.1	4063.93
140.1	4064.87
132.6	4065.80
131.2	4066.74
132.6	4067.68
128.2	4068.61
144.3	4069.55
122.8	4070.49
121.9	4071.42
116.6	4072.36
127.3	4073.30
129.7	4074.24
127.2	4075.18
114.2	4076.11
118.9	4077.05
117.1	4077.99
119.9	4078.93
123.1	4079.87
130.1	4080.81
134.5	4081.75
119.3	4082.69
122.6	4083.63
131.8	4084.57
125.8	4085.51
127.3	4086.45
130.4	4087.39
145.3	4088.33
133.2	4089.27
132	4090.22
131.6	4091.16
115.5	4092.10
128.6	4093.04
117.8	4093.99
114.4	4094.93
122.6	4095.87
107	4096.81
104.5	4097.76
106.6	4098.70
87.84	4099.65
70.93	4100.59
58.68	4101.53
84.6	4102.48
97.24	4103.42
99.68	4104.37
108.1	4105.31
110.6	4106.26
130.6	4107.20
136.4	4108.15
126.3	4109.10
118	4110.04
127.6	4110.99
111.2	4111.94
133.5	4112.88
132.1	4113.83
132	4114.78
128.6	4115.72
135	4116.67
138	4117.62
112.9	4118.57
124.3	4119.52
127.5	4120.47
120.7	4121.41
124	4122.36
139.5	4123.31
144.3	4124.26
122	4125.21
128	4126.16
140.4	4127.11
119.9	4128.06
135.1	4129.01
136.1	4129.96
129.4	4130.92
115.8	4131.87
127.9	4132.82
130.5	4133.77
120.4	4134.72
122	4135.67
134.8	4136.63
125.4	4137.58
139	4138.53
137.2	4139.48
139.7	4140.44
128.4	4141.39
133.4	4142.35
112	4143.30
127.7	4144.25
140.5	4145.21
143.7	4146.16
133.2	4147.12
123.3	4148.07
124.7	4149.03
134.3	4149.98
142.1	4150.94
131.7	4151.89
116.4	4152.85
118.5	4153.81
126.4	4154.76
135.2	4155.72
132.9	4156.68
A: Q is 4.4 Ang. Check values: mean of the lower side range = 117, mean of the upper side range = 127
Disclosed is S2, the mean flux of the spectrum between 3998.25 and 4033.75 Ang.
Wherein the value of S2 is 128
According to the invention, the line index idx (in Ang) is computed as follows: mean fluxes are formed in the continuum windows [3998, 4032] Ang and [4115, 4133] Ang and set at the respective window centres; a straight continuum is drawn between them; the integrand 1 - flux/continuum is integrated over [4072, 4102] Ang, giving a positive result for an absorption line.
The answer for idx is 2.4 Ang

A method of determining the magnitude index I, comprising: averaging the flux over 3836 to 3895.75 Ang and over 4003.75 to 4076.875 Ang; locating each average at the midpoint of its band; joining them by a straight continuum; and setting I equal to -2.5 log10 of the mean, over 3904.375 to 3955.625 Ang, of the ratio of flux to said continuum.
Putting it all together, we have 0.118 mag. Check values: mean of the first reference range 112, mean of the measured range 106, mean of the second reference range 128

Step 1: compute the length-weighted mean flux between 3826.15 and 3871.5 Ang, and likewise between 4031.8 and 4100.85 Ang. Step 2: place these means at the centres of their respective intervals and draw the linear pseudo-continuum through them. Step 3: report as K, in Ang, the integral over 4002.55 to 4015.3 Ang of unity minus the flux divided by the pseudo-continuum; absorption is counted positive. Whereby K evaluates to -0.9 Ang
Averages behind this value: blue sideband 110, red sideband 125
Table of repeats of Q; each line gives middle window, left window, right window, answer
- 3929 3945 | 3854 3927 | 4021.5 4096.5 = 5.48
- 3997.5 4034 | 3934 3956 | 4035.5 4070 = -2.13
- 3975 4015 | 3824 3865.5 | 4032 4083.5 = -2.00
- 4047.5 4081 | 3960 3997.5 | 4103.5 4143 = -2.47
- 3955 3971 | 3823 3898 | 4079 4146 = 3.65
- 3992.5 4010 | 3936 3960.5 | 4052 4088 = -1.20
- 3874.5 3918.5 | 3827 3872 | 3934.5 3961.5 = -1.86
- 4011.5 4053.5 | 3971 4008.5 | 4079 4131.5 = -1.97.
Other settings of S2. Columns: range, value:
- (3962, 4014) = 115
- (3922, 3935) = 80.9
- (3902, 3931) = 116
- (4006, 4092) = 128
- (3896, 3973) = 103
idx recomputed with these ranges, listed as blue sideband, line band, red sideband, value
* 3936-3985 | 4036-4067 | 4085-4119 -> -4.3 Ang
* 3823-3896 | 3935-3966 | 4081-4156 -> 1.4 Ang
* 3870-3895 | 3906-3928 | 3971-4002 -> -1.3 Ang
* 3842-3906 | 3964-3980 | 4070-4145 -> 4.5 Ang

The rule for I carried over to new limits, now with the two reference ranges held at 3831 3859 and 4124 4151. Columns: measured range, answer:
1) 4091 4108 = 0.20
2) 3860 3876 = -0.14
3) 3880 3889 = 0.05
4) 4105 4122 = 0.03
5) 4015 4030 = -0.08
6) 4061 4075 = -0.03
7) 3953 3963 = -0.04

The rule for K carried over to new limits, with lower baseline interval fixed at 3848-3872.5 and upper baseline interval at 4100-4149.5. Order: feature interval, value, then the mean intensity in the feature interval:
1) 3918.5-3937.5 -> 5.7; 85.6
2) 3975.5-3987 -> -0.2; 125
